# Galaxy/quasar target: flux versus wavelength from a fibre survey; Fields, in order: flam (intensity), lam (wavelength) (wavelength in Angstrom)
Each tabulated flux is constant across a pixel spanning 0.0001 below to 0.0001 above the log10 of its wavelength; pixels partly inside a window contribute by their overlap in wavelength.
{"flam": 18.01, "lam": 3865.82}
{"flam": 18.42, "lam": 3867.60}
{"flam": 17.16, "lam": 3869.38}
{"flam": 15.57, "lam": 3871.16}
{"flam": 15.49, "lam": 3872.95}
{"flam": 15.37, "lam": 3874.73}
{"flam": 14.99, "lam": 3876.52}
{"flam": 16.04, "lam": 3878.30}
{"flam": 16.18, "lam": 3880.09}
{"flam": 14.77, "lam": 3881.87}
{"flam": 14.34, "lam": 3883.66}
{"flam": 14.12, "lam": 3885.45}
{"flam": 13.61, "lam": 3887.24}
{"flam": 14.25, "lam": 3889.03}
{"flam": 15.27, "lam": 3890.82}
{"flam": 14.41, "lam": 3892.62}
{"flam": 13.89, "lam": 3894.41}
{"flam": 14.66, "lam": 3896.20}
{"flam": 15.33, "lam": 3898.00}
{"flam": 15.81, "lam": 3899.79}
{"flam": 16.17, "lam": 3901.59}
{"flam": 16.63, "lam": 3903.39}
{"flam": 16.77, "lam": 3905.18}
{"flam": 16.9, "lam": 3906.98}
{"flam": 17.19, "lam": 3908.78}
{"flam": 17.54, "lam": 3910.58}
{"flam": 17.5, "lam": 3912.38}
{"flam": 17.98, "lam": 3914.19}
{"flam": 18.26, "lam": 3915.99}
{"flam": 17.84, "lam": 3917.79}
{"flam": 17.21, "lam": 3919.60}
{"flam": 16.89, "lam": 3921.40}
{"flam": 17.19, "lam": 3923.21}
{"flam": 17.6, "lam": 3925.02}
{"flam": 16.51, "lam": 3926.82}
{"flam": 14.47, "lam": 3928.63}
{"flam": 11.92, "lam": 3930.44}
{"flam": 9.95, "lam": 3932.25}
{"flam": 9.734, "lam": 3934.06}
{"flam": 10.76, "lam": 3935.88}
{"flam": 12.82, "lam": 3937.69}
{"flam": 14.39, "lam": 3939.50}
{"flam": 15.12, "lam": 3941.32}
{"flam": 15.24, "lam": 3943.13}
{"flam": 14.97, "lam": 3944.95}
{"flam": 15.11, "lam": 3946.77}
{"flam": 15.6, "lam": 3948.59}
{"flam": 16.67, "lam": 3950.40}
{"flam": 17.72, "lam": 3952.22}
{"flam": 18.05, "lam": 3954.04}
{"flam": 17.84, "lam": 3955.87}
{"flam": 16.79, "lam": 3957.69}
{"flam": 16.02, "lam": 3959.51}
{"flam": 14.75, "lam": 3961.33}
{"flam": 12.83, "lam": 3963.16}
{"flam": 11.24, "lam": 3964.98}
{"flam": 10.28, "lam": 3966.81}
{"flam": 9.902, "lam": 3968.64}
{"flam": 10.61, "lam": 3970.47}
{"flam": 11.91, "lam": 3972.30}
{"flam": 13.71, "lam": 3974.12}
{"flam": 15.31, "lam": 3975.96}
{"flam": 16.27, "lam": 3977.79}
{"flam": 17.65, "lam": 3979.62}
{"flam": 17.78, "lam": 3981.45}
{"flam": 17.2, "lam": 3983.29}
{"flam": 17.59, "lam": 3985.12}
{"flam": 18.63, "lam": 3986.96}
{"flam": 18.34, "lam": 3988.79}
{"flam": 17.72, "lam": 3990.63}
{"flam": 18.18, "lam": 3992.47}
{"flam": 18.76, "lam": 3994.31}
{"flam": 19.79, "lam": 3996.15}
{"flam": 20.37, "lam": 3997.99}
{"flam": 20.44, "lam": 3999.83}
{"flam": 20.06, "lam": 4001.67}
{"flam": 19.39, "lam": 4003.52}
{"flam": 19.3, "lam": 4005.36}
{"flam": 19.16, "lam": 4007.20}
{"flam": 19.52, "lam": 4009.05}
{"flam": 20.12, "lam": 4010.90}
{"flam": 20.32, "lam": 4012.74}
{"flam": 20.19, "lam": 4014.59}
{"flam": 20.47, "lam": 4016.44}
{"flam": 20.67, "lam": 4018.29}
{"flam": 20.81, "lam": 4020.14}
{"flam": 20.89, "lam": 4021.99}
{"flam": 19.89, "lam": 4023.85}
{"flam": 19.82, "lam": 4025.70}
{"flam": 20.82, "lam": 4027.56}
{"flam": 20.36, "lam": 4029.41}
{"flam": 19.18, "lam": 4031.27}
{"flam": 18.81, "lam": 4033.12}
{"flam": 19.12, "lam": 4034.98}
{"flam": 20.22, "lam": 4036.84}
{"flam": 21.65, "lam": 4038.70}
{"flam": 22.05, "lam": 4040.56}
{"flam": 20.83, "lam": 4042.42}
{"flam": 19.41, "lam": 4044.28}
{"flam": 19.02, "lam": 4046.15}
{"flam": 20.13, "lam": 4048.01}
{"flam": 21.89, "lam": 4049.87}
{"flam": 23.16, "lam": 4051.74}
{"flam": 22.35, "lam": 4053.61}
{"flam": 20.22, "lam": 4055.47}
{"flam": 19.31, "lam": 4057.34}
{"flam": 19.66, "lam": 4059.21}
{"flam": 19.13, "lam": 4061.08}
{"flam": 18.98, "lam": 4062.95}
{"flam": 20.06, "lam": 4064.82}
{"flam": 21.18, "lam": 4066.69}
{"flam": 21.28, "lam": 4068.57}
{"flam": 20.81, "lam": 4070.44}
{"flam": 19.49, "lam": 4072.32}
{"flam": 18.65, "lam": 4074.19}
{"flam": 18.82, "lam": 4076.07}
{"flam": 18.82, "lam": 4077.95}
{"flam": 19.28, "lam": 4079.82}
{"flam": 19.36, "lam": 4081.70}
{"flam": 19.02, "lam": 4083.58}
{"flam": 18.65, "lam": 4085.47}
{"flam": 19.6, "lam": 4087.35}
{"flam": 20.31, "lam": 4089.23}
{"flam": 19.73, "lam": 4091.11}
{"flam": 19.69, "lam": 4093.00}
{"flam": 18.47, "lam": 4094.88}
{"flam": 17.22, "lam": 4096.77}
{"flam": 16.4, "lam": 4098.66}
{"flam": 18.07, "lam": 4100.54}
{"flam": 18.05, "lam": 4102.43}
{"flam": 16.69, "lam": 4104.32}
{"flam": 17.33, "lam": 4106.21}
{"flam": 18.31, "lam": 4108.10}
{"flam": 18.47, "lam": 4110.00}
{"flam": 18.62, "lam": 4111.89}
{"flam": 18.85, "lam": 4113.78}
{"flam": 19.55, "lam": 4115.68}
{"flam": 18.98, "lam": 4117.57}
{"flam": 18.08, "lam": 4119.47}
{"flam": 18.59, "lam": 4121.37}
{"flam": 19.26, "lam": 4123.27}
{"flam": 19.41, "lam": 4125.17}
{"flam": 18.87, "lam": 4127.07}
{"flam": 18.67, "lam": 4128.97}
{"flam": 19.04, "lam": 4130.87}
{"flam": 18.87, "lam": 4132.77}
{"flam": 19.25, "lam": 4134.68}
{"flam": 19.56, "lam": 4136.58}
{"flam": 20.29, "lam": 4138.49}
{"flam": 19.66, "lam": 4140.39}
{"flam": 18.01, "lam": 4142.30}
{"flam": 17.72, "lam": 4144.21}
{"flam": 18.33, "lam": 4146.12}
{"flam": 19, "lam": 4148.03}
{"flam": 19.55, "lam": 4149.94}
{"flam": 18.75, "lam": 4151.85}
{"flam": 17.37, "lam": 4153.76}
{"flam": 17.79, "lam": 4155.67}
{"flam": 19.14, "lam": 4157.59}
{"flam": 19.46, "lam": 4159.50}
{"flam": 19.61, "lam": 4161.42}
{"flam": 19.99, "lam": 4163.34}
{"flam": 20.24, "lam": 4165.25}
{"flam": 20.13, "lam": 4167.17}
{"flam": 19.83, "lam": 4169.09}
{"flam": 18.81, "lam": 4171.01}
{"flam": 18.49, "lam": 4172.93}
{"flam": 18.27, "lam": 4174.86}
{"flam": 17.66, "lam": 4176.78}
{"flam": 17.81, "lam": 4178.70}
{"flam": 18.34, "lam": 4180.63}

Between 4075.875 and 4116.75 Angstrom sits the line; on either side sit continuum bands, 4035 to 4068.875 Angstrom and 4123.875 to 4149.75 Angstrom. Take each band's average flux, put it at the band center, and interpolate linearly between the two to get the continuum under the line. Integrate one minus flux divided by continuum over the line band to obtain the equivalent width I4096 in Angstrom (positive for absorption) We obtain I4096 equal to 2.3 Angstrom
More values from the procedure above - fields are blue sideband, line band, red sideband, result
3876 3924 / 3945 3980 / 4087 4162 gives 4.5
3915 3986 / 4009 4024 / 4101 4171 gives -3.7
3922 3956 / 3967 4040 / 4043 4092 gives -4.2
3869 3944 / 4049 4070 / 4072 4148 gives -3.2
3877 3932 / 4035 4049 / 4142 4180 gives -2.4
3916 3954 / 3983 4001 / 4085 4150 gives -2.9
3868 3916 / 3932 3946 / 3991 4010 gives 3.5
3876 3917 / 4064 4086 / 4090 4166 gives -1.9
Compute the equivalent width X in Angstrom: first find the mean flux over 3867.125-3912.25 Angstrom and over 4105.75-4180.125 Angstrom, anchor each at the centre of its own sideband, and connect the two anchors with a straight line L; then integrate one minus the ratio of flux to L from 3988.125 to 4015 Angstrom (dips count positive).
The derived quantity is -3.7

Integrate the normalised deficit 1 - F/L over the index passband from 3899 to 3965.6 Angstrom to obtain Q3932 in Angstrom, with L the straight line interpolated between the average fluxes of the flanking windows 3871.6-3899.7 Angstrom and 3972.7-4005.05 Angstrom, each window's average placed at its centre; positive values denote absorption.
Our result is 2.7 Angstrom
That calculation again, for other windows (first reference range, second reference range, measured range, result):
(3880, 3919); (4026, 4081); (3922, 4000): 9.8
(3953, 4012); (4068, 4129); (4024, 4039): -2.0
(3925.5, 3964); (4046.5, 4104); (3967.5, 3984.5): 1.5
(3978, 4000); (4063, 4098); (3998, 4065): -4.7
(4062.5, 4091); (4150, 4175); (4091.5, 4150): 2.3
